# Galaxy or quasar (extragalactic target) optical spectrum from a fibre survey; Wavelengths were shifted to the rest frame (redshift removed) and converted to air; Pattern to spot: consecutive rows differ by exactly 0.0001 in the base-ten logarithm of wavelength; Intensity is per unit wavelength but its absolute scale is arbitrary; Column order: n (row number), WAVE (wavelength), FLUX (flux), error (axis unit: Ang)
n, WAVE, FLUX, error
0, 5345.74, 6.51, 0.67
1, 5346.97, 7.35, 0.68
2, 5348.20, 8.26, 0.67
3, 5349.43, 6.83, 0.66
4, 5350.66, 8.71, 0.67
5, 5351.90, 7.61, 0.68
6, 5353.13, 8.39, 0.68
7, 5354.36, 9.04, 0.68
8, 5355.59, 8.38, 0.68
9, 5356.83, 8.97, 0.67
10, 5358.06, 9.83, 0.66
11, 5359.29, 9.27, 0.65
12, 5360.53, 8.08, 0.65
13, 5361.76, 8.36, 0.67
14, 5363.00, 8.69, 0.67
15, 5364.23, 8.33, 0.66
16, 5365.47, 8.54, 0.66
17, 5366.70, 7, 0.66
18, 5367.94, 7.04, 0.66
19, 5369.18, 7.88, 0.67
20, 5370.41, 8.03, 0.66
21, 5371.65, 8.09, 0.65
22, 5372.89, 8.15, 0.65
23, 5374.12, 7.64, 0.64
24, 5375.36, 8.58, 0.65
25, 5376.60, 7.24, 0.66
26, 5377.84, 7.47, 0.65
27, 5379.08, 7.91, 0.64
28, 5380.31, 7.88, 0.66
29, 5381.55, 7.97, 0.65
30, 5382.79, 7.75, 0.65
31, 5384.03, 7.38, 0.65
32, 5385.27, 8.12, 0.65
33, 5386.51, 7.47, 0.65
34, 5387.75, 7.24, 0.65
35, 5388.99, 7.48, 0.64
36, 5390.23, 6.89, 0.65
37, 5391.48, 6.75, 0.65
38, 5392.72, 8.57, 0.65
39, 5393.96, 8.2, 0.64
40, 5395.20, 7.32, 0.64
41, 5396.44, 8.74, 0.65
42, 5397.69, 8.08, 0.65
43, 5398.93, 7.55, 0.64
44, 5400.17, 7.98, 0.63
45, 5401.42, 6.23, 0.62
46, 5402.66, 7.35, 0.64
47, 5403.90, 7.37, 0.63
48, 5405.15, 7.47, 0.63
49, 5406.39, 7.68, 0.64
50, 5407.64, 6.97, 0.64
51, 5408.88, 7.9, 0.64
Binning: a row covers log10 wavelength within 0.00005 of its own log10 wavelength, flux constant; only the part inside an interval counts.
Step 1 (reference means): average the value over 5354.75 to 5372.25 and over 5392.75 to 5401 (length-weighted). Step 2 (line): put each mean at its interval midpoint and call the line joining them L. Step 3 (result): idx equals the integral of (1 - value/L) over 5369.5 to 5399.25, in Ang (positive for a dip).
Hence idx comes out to 1.2 Ang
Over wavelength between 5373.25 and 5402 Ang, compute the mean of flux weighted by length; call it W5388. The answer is 7.68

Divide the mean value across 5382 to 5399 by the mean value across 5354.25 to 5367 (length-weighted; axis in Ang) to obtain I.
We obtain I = 0.89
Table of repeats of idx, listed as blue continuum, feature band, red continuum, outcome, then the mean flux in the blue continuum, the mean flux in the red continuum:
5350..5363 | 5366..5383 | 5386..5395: 0.6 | 8.66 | 7.51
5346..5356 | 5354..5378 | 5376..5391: -1.3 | 8.01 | 7.56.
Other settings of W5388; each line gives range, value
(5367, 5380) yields 7.79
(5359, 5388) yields 7.91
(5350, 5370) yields 8.38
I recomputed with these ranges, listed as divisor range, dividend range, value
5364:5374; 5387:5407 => 0.96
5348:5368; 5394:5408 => 0.91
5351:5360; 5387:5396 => 0.86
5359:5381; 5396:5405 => 0.95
